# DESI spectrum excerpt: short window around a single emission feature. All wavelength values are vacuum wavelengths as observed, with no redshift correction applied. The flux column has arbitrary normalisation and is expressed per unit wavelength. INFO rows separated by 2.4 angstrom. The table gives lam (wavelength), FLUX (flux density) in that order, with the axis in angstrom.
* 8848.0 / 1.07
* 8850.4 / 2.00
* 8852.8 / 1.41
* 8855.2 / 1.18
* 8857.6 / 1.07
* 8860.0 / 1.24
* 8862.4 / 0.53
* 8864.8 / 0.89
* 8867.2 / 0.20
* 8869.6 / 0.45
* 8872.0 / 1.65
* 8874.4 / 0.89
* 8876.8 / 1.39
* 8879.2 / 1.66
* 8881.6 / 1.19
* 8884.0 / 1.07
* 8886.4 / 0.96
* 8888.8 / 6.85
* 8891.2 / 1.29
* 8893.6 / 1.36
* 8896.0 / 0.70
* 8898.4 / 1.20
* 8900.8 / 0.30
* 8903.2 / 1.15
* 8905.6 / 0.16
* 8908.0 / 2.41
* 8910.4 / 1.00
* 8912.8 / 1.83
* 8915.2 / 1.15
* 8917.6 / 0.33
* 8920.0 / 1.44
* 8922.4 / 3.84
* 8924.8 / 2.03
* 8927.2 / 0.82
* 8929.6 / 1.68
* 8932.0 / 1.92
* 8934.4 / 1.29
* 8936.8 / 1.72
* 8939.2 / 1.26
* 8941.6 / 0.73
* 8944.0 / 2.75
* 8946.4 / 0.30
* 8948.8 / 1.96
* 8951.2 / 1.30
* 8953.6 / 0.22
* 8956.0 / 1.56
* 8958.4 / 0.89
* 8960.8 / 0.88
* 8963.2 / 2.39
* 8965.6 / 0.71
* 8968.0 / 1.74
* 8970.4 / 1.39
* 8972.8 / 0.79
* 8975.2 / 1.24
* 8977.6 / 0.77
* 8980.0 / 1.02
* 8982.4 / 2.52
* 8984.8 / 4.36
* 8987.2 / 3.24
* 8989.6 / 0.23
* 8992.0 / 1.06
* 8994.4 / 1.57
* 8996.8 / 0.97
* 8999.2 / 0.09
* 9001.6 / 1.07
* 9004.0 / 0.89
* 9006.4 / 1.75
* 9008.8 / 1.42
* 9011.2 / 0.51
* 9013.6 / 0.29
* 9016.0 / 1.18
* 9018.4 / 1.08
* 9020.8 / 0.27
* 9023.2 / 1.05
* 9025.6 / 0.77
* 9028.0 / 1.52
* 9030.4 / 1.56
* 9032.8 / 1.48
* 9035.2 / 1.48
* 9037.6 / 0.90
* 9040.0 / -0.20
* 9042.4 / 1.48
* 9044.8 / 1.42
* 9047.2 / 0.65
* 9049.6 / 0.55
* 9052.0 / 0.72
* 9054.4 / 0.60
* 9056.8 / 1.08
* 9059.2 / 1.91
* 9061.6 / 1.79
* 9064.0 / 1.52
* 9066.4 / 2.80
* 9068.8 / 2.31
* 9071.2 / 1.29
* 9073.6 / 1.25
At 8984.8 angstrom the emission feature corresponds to H-gamma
